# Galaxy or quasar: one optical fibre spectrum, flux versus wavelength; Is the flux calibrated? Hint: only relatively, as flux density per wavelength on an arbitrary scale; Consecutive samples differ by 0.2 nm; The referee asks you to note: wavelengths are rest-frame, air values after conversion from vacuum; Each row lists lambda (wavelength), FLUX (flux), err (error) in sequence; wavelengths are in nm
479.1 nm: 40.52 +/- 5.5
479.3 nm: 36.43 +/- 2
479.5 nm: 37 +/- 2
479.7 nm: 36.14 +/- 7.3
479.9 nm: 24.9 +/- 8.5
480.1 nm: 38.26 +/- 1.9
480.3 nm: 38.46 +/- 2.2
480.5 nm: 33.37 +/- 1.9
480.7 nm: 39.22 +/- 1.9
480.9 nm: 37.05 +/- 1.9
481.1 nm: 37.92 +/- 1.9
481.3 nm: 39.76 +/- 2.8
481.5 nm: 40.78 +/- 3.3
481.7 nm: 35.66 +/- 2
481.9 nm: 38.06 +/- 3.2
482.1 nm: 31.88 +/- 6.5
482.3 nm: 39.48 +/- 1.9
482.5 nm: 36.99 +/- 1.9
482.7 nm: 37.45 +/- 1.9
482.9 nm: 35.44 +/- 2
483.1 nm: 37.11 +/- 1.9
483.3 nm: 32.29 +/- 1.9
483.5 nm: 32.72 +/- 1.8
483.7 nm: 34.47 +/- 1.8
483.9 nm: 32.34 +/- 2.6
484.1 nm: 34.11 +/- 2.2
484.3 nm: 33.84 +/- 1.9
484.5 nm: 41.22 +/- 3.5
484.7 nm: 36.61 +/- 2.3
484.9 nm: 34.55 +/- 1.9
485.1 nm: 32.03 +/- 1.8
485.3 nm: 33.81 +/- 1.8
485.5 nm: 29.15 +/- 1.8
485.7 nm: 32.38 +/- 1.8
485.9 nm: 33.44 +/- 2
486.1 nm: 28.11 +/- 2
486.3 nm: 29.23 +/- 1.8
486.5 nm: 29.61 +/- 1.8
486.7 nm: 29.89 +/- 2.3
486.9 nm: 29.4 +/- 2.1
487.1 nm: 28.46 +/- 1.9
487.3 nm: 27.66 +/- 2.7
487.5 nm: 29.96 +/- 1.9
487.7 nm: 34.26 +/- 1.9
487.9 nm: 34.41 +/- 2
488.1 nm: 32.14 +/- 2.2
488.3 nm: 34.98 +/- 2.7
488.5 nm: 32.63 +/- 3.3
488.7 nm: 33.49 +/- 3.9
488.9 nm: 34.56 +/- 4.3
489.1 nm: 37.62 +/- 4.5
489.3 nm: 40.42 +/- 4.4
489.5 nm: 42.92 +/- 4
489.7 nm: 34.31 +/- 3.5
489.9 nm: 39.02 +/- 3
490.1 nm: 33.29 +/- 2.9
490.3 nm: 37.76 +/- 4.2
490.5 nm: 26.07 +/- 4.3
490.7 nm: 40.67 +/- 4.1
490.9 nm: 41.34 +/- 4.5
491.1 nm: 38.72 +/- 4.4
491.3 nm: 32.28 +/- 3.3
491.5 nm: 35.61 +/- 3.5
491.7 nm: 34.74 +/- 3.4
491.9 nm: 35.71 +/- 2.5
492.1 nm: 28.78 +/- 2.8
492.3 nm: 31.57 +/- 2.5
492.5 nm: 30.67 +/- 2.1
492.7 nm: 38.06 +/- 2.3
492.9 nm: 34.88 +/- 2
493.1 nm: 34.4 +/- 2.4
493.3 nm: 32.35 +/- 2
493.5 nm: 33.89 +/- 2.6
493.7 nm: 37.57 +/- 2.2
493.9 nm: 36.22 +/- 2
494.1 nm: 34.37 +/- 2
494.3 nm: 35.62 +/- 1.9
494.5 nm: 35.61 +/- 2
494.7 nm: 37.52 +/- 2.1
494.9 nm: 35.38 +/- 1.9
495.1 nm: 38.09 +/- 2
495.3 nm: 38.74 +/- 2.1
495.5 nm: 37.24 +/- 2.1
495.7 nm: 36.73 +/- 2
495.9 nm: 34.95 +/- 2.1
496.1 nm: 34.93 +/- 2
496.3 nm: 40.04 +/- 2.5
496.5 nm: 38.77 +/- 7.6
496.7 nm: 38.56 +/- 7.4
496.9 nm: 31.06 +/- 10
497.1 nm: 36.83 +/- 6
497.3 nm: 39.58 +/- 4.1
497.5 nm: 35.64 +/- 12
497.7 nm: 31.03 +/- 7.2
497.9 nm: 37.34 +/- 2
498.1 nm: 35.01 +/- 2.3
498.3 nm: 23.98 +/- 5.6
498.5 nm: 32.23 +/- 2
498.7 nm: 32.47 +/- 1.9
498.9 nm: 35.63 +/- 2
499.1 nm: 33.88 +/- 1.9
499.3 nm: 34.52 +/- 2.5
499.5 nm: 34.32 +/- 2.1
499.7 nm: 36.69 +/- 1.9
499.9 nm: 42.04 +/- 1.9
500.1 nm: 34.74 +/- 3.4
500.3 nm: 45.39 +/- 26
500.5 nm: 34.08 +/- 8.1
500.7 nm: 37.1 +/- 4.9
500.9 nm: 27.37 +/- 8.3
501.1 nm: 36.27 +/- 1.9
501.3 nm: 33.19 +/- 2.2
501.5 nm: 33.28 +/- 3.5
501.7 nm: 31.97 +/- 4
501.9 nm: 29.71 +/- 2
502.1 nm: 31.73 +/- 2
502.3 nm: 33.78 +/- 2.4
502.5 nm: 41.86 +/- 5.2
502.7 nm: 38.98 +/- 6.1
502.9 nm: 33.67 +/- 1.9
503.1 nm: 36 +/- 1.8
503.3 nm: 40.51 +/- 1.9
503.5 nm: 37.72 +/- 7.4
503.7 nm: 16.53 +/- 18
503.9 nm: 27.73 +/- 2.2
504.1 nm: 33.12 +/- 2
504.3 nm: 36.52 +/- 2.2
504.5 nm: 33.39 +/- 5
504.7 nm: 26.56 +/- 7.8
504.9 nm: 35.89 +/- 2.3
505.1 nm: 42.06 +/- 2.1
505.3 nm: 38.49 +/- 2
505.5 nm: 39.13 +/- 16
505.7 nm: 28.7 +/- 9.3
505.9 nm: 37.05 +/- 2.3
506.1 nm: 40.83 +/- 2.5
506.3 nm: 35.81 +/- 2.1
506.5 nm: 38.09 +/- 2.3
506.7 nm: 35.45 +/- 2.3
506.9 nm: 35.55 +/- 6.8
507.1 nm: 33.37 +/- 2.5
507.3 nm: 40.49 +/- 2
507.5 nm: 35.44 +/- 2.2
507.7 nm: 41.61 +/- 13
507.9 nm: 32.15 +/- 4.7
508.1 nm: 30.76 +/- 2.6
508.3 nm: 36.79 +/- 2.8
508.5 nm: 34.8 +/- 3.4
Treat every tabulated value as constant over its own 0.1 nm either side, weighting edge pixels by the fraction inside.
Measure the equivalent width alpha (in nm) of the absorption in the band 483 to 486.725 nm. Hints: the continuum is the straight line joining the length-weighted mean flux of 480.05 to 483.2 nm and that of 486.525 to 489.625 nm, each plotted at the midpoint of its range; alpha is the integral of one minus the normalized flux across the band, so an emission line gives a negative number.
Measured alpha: 0.24 nm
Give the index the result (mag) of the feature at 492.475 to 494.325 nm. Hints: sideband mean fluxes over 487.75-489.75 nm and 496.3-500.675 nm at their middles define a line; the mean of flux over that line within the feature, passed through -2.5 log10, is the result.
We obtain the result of 0.02 mag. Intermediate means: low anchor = 35.7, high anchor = 35.6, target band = 34.9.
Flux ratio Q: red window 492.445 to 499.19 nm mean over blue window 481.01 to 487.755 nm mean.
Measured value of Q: 1.04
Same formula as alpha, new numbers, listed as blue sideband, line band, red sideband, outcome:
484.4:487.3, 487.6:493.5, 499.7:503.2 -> -0.39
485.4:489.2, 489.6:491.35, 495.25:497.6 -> -0.13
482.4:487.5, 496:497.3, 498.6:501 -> -0.07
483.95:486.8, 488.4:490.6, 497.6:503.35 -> -0.16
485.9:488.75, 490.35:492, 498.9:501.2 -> -0.16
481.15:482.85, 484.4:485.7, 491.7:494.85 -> 0.08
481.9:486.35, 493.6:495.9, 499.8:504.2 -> -0.15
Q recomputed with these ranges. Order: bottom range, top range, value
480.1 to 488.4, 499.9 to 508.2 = 1.02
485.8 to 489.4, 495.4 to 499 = 1.09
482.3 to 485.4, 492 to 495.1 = 0.98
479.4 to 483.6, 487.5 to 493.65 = 0.97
